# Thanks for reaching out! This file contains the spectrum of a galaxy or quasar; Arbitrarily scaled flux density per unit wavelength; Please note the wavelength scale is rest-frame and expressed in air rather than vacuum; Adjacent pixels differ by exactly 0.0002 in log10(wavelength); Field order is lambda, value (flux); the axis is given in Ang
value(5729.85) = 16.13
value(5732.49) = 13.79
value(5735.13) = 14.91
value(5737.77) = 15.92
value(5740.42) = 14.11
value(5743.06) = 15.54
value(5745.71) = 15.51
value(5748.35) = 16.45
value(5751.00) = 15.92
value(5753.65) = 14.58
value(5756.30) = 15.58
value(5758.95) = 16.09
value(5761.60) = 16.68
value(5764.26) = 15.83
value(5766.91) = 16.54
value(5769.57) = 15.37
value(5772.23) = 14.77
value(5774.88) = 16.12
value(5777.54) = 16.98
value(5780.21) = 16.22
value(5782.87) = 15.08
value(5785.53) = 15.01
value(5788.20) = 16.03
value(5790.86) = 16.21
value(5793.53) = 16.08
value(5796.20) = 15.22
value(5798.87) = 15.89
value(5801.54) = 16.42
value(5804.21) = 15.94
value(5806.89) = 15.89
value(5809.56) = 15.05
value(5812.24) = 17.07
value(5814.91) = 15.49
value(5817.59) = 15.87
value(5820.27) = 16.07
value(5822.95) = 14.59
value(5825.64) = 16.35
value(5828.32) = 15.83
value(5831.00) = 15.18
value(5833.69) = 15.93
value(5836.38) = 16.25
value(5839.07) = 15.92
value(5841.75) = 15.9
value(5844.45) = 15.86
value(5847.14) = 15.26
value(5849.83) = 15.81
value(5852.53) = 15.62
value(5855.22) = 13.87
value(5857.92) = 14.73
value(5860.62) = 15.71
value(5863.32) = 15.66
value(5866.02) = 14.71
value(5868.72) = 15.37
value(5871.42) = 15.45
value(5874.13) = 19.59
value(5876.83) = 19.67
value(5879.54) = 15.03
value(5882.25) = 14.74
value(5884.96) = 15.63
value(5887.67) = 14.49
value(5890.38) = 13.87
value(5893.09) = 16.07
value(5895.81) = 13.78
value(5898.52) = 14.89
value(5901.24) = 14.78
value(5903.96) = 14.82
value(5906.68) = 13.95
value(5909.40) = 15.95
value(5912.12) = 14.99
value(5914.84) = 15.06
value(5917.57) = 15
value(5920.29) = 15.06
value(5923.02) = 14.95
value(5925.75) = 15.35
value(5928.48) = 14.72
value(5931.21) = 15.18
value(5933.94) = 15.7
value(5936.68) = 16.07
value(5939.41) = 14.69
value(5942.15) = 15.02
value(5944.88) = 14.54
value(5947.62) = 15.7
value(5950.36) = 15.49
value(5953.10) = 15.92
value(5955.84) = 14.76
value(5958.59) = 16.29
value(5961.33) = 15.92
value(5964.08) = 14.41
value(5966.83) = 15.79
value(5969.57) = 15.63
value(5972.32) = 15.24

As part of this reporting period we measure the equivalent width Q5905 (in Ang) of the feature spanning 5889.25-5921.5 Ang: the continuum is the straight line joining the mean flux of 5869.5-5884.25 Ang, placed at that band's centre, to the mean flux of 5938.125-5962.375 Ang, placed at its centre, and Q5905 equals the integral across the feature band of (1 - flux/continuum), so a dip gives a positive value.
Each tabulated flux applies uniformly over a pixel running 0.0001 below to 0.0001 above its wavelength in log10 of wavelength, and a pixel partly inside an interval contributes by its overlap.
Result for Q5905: 2.7 Ang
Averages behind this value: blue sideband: 16.8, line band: 14.9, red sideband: 15.4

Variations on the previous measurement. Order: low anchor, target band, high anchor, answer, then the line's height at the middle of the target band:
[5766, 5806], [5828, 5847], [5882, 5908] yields -0.62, 15.3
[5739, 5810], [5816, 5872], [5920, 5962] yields 0.20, 15.6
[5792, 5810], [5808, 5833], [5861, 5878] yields 0.52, 16.1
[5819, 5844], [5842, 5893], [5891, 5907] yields -1.41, 15.2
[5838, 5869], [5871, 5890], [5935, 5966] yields -1.14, 15.4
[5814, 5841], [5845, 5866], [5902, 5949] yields 0.46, 15.6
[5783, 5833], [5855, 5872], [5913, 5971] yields 0.48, 15.6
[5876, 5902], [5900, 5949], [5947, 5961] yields 1.17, 15.5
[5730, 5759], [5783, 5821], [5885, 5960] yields -1.52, 15.2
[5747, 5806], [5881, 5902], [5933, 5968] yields 1.05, 15.6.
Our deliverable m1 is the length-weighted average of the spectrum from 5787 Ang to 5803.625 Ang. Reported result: 16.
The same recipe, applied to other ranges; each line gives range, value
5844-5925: 15.3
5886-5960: 15.1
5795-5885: 15.8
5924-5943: 15.2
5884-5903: 14.8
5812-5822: 16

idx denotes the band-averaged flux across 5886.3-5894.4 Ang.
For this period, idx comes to 14.8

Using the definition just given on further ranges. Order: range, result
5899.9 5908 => 14.5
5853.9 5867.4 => 14.9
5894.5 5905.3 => 14.6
